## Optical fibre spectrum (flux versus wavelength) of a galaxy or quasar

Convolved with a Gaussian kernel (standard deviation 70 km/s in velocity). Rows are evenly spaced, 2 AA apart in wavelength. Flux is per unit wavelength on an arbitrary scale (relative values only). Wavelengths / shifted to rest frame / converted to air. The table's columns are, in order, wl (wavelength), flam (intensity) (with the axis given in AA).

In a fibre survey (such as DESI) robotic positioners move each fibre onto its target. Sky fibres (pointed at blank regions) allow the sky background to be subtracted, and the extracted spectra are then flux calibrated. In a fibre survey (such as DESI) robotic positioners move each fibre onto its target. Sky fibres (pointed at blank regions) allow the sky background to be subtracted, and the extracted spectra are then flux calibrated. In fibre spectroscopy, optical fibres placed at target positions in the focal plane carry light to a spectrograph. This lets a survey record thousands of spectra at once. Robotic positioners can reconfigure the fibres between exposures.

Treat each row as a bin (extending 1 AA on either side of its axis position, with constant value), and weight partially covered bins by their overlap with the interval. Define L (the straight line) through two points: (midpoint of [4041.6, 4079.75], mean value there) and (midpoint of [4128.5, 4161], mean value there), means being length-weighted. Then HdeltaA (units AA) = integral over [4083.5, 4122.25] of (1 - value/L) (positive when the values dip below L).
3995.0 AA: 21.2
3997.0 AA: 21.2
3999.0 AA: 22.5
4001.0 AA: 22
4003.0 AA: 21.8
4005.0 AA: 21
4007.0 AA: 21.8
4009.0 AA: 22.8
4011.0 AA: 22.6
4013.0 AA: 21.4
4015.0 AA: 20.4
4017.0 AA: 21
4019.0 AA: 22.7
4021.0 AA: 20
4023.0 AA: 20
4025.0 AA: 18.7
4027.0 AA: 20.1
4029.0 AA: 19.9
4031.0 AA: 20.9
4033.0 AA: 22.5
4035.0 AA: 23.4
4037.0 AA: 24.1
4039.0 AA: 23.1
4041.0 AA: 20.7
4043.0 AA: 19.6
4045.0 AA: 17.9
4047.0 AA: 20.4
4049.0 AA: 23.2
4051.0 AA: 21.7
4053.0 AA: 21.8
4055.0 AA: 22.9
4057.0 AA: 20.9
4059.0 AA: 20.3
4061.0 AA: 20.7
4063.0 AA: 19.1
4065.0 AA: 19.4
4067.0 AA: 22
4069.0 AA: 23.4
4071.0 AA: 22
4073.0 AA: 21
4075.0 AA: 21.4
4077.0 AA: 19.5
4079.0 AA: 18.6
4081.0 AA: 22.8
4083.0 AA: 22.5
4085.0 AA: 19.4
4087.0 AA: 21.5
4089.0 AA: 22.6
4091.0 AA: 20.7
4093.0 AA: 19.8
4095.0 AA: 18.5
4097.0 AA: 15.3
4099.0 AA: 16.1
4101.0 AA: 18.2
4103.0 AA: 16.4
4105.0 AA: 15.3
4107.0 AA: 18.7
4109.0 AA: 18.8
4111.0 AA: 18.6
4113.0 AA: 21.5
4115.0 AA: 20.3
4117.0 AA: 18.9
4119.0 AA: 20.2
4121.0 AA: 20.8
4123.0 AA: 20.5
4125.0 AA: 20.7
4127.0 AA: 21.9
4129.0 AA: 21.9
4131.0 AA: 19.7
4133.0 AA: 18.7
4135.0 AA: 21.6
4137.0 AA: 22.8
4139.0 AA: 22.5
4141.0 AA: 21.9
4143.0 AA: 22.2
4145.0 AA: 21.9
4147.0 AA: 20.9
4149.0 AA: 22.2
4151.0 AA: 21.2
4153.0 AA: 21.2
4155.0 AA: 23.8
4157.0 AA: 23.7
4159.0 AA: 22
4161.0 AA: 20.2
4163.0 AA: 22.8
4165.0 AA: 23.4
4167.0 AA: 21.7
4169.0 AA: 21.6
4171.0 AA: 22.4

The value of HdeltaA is 4.0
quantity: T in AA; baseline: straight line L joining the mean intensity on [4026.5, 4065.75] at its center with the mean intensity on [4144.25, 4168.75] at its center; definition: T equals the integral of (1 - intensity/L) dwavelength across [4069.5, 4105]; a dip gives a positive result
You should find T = 2.9 AA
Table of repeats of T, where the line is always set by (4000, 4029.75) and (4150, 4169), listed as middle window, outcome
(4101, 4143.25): 3.5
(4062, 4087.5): 0.7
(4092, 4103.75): 2.3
